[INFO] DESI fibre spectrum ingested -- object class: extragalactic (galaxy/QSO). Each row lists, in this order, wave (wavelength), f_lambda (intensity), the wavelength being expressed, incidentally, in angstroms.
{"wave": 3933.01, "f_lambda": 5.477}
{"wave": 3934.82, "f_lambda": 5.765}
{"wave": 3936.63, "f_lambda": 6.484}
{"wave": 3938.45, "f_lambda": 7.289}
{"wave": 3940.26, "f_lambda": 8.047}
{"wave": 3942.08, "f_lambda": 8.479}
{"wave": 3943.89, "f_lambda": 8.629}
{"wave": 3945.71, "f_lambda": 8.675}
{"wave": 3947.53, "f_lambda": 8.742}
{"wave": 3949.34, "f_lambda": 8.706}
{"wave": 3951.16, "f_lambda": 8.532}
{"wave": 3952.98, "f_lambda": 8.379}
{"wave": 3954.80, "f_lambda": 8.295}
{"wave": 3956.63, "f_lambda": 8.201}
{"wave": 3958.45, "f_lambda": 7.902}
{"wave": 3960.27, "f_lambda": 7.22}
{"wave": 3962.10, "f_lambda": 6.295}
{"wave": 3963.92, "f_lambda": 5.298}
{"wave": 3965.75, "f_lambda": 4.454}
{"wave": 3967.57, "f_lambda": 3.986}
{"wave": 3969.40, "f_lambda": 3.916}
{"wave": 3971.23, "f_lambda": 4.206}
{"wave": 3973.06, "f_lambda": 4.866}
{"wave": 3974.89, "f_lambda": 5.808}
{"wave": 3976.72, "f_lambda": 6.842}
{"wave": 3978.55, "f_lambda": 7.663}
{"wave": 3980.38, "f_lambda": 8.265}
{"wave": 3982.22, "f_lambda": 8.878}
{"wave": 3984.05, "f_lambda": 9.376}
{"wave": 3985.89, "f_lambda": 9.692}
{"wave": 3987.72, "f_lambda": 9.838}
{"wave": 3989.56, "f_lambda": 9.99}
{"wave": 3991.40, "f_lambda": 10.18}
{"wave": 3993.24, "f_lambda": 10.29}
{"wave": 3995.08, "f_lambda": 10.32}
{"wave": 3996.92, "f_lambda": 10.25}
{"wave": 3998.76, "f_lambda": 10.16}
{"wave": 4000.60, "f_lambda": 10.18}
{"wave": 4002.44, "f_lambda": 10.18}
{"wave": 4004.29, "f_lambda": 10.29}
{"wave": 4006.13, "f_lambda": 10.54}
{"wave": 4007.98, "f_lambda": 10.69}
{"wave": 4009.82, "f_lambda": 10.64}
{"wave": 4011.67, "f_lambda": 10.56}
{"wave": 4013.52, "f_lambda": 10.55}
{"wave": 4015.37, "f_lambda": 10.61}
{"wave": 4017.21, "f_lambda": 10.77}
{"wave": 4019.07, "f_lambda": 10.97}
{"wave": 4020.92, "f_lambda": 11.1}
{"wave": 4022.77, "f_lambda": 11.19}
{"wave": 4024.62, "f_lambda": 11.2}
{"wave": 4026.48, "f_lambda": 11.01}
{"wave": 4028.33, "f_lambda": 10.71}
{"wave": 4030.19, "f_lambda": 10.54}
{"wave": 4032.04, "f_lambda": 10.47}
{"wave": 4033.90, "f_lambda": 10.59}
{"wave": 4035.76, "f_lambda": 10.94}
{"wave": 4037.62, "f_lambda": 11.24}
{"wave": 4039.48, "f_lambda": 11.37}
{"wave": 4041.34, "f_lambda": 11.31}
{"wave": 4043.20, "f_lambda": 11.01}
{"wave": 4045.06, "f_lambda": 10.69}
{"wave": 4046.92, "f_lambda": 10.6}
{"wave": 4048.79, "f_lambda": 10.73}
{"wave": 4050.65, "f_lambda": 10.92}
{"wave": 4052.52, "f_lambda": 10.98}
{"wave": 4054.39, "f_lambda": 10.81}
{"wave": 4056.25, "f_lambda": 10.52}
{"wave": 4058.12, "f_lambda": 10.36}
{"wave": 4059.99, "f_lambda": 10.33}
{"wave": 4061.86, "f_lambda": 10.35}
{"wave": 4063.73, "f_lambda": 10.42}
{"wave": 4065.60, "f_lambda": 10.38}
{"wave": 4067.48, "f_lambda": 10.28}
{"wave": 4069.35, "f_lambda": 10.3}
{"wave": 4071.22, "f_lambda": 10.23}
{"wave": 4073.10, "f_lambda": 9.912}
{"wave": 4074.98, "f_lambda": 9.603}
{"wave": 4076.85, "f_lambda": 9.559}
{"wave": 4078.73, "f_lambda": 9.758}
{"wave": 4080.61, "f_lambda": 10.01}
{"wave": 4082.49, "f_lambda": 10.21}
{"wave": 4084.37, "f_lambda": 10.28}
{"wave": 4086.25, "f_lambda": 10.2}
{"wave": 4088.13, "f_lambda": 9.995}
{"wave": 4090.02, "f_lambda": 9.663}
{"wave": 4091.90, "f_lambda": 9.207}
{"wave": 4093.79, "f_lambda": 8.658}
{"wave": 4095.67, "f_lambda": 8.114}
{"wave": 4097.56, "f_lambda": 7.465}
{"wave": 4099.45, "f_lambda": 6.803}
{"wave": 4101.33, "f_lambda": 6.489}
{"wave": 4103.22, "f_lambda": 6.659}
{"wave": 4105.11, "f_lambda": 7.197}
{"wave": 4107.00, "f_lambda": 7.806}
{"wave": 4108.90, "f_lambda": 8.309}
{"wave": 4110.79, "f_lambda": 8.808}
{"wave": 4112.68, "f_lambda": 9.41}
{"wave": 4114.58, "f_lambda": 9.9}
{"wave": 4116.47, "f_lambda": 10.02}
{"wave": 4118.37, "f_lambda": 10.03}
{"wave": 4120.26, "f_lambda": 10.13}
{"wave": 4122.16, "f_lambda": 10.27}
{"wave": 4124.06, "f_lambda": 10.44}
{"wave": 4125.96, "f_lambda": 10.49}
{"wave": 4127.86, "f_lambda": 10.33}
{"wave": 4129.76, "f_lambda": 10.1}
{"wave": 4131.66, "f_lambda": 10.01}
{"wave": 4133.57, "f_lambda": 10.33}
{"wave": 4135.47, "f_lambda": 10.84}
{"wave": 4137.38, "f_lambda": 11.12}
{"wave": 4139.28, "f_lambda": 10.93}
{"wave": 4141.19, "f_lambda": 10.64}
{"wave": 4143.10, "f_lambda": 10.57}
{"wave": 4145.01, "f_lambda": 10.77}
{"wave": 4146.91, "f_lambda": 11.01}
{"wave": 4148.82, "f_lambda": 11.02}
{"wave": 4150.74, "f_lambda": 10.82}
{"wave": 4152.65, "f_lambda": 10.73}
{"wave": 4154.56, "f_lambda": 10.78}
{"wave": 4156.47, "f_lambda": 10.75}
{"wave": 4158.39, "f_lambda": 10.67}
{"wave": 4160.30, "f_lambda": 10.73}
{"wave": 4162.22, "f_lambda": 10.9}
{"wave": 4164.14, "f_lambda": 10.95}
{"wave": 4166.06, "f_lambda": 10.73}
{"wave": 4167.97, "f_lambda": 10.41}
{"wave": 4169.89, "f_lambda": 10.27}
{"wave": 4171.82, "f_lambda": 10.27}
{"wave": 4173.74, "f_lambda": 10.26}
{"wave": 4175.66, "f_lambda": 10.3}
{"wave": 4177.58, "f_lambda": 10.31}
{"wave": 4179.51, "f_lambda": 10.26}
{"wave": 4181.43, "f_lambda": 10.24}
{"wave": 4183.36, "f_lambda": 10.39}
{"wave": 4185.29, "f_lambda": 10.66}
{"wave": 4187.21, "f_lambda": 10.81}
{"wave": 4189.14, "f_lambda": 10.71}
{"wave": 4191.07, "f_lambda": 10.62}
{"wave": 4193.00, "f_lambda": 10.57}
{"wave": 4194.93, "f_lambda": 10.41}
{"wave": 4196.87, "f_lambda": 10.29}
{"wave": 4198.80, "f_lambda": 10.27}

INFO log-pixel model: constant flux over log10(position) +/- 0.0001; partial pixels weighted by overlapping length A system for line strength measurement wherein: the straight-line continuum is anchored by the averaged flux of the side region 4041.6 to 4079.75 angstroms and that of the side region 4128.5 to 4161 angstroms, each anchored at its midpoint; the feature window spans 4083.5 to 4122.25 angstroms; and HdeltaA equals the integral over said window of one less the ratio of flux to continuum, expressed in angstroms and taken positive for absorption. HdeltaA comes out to 6.4 angstroms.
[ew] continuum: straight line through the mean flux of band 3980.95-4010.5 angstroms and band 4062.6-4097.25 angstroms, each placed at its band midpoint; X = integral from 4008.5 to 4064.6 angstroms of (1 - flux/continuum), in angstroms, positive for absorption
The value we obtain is -4.8 angstroms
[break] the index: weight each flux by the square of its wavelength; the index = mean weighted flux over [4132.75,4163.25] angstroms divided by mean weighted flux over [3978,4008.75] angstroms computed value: 1.18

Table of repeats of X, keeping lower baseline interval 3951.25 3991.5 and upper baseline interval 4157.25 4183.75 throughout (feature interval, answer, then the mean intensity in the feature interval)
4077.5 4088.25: -1.2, 10.1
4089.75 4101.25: 1.4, 8.11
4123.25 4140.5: -1.2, 10.5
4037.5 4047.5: -3.2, 11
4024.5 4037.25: -4.0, 10.8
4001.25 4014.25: -4.4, 10.5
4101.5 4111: 1.9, 7.57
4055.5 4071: -2.9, 10.4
